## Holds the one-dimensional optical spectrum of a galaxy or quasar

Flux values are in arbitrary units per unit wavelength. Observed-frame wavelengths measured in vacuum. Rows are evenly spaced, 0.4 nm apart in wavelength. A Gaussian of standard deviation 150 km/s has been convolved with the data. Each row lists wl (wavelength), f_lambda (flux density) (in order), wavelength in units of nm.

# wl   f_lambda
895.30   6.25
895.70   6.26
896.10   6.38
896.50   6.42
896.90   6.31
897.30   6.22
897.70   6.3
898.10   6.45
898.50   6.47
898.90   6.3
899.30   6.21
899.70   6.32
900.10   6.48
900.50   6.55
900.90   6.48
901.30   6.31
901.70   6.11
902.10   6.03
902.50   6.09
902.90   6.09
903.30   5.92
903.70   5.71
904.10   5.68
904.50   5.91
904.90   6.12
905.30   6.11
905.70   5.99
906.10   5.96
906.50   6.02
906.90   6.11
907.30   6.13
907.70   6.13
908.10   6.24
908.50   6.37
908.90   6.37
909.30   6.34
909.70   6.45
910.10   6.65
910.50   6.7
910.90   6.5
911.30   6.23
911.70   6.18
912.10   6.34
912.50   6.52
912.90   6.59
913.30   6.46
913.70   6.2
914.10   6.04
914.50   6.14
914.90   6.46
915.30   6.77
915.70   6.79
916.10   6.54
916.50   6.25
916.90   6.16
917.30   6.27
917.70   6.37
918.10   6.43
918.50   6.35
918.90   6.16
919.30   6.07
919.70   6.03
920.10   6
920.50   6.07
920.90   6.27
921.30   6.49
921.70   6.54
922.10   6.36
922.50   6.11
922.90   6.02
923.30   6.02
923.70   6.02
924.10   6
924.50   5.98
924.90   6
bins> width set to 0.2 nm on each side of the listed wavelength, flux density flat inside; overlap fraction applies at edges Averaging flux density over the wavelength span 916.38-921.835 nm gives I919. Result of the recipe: 6.24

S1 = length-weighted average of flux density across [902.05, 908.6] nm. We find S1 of 6.03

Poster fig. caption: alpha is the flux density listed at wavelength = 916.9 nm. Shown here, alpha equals 6.16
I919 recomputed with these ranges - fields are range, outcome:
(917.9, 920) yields 6.2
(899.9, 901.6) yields 6.43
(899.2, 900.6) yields 6.39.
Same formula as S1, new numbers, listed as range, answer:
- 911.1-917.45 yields 6.37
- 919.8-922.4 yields 6.27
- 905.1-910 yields 6.19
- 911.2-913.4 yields 6.39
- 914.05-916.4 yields 6.47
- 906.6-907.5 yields 6.11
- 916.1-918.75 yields 6.32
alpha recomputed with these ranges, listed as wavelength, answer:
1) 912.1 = 6.34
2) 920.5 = 6.07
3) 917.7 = 6.37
